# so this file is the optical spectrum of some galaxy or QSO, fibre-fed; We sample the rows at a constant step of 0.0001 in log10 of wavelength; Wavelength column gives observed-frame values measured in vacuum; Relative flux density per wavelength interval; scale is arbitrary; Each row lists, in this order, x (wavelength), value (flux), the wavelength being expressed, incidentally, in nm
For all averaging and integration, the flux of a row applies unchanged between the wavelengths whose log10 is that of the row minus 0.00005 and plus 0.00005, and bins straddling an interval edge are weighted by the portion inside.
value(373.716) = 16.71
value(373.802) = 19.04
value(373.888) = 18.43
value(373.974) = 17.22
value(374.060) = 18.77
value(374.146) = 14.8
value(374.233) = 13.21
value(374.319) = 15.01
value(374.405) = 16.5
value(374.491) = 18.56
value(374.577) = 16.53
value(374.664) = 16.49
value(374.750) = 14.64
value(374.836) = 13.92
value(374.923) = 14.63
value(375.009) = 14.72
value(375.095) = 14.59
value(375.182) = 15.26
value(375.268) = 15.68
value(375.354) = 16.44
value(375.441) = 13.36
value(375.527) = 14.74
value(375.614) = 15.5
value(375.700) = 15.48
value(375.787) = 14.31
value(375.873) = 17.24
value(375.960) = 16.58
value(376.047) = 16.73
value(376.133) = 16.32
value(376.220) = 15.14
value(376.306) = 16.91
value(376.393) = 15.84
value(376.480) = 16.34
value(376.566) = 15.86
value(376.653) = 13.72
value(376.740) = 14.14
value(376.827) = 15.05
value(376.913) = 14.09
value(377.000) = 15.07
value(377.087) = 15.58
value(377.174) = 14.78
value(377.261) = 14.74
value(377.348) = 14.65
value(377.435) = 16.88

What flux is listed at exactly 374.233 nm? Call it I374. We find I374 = 13.21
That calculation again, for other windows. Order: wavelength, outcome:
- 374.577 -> 16.53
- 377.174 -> 14.78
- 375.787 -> 14.31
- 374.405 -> 16.5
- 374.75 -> 14.64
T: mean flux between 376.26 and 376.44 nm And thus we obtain 16.3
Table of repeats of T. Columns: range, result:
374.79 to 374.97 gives 14.3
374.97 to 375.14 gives 14.6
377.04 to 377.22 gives 15.1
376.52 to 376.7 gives 14.8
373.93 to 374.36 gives 15.8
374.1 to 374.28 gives 14.1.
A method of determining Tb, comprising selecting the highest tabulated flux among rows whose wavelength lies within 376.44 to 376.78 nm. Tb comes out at 16.34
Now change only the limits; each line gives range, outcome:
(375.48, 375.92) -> 17.24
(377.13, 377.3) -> 14.78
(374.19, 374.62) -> 18.56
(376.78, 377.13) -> 15.58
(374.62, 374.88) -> 16.49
